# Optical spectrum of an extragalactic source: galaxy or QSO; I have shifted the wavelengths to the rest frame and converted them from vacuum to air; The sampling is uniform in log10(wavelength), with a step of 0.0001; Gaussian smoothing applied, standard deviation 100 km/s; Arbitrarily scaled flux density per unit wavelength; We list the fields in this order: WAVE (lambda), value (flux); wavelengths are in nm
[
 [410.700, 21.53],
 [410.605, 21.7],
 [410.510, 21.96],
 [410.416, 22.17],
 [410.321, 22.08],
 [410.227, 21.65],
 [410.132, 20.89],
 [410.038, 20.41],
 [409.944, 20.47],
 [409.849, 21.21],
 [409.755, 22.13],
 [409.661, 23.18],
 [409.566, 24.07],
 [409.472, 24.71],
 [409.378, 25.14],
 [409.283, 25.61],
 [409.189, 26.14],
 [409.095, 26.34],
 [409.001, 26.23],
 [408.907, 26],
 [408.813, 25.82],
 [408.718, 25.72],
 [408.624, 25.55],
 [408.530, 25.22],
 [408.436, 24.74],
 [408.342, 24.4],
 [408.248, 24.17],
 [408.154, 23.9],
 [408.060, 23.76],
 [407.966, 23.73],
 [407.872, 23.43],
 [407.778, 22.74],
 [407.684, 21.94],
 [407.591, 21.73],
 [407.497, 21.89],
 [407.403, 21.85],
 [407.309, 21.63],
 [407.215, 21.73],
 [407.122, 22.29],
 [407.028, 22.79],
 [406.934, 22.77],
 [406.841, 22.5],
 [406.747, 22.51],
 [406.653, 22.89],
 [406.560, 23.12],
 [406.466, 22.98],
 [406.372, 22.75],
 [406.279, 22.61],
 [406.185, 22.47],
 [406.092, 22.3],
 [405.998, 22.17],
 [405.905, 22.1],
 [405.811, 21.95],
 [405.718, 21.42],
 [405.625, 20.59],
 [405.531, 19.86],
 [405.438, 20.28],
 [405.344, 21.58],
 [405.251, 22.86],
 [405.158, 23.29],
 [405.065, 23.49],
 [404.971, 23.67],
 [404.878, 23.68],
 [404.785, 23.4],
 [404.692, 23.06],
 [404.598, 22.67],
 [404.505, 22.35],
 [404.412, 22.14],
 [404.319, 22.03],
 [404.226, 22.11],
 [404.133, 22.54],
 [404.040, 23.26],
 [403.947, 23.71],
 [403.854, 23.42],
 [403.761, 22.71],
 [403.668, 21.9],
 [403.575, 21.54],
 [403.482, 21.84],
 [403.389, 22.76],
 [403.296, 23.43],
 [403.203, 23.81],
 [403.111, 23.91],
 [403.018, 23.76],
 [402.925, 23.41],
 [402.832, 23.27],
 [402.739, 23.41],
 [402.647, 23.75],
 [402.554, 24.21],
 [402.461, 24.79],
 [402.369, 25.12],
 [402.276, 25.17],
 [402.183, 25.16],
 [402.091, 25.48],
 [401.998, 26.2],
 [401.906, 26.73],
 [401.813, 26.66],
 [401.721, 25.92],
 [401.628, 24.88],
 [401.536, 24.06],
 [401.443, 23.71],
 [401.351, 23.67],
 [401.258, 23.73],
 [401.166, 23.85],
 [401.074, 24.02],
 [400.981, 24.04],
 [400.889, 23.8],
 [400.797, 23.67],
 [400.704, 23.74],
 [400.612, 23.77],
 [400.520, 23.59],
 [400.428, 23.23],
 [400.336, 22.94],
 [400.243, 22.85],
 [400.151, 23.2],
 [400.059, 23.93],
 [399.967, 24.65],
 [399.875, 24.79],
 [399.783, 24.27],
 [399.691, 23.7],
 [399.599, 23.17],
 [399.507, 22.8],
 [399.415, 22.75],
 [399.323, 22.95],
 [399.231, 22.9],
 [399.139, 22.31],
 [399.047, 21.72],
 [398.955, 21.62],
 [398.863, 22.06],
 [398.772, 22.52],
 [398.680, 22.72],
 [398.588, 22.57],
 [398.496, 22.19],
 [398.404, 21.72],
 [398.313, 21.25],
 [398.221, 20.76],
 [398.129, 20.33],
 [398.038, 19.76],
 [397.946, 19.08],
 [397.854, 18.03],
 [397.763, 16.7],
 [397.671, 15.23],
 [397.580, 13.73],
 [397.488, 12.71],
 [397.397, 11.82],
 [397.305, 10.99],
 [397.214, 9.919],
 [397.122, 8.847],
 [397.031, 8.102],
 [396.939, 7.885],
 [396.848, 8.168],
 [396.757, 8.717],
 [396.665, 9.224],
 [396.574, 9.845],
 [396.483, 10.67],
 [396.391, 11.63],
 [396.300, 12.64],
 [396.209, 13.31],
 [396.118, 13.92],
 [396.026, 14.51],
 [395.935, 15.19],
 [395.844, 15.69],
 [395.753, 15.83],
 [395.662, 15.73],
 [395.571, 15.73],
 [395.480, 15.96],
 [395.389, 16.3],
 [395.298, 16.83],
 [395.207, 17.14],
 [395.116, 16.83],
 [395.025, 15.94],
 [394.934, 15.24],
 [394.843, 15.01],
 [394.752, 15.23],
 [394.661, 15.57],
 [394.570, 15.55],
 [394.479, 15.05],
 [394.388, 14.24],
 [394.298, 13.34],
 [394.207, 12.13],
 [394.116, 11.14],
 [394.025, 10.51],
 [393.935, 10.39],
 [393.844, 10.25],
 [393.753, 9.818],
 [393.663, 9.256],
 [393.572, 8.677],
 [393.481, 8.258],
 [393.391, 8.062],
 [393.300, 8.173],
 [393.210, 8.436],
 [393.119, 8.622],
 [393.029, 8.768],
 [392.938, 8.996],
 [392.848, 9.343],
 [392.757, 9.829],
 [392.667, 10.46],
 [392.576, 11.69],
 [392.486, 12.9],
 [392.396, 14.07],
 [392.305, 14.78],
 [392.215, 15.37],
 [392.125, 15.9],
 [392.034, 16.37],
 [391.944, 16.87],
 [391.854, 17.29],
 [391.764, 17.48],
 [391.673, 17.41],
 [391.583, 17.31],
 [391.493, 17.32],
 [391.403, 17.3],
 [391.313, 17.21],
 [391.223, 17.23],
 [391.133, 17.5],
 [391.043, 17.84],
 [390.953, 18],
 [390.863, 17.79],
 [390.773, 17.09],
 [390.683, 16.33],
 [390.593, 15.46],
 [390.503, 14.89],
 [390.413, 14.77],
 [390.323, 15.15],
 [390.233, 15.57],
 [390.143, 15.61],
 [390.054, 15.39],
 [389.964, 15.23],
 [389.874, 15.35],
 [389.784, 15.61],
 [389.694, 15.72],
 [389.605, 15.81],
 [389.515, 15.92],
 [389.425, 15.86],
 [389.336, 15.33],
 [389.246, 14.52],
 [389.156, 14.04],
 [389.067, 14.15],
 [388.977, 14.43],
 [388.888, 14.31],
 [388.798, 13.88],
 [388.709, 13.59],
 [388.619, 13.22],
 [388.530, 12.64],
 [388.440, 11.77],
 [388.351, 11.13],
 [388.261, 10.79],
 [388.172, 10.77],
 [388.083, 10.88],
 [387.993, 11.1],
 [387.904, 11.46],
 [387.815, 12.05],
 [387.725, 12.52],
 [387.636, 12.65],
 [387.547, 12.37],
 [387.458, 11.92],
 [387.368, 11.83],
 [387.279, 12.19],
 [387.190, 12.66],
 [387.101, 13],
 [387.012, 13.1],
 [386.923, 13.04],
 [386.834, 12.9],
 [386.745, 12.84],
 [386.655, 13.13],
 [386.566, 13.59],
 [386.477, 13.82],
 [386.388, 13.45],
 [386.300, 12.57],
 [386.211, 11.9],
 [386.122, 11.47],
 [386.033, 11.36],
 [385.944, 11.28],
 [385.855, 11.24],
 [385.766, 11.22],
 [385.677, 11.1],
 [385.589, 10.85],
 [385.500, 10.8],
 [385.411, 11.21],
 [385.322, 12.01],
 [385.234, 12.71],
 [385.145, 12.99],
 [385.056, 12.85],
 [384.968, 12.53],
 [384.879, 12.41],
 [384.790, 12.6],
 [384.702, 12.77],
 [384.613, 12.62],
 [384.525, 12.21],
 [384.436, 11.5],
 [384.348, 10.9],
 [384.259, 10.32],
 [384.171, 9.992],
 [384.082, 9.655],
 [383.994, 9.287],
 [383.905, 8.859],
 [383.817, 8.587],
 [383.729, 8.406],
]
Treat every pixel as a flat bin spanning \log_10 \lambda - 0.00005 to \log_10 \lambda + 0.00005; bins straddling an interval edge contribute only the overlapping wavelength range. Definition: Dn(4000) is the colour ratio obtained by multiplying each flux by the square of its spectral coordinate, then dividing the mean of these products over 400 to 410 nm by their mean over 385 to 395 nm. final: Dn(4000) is 1.9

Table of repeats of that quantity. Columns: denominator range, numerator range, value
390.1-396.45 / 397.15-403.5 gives 1.64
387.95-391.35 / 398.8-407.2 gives 1.68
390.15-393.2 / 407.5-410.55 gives 1.74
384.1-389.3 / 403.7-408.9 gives 2.05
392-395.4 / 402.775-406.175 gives 1.91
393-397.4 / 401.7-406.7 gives 1.98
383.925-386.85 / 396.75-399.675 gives 1.61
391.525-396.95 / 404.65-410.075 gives 1.91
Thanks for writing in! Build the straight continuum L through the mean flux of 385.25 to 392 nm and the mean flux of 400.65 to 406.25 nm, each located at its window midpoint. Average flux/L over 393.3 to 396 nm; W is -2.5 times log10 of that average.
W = 0.30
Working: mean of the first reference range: 14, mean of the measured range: 13.5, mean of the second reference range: 23.3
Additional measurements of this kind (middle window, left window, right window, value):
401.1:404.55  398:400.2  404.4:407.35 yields -0.06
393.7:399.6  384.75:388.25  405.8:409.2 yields 0.13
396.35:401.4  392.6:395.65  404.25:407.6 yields -0.16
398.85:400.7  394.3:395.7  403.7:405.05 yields -0.20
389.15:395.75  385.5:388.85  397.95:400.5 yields 0.15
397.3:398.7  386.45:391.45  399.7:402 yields 0.20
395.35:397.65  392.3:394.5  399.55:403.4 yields 0.25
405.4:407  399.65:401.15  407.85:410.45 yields 0.08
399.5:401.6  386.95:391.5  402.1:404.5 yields -0.10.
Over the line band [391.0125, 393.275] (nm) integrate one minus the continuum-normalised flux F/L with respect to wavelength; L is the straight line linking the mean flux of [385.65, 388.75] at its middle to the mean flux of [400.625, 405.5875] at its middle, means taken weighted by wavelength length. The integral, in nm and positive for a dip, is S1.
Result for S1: 0.21 nm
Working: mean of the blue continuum 12.2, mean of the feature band 14.2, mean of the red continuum 23.5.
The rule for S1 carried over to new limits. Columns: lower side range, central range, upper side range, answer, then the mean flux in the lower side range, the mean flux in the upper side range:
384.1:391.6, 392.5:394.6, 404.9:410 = 0.75 nm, 13.5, 23.2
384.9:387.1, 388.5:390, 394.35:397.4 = -0.25 nm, 12.3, 13.3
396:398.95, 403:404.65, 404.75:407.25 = -0.18 nm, 15.2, 22.4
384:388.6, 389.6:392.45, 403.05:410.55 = -0.35 nm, 12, 23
